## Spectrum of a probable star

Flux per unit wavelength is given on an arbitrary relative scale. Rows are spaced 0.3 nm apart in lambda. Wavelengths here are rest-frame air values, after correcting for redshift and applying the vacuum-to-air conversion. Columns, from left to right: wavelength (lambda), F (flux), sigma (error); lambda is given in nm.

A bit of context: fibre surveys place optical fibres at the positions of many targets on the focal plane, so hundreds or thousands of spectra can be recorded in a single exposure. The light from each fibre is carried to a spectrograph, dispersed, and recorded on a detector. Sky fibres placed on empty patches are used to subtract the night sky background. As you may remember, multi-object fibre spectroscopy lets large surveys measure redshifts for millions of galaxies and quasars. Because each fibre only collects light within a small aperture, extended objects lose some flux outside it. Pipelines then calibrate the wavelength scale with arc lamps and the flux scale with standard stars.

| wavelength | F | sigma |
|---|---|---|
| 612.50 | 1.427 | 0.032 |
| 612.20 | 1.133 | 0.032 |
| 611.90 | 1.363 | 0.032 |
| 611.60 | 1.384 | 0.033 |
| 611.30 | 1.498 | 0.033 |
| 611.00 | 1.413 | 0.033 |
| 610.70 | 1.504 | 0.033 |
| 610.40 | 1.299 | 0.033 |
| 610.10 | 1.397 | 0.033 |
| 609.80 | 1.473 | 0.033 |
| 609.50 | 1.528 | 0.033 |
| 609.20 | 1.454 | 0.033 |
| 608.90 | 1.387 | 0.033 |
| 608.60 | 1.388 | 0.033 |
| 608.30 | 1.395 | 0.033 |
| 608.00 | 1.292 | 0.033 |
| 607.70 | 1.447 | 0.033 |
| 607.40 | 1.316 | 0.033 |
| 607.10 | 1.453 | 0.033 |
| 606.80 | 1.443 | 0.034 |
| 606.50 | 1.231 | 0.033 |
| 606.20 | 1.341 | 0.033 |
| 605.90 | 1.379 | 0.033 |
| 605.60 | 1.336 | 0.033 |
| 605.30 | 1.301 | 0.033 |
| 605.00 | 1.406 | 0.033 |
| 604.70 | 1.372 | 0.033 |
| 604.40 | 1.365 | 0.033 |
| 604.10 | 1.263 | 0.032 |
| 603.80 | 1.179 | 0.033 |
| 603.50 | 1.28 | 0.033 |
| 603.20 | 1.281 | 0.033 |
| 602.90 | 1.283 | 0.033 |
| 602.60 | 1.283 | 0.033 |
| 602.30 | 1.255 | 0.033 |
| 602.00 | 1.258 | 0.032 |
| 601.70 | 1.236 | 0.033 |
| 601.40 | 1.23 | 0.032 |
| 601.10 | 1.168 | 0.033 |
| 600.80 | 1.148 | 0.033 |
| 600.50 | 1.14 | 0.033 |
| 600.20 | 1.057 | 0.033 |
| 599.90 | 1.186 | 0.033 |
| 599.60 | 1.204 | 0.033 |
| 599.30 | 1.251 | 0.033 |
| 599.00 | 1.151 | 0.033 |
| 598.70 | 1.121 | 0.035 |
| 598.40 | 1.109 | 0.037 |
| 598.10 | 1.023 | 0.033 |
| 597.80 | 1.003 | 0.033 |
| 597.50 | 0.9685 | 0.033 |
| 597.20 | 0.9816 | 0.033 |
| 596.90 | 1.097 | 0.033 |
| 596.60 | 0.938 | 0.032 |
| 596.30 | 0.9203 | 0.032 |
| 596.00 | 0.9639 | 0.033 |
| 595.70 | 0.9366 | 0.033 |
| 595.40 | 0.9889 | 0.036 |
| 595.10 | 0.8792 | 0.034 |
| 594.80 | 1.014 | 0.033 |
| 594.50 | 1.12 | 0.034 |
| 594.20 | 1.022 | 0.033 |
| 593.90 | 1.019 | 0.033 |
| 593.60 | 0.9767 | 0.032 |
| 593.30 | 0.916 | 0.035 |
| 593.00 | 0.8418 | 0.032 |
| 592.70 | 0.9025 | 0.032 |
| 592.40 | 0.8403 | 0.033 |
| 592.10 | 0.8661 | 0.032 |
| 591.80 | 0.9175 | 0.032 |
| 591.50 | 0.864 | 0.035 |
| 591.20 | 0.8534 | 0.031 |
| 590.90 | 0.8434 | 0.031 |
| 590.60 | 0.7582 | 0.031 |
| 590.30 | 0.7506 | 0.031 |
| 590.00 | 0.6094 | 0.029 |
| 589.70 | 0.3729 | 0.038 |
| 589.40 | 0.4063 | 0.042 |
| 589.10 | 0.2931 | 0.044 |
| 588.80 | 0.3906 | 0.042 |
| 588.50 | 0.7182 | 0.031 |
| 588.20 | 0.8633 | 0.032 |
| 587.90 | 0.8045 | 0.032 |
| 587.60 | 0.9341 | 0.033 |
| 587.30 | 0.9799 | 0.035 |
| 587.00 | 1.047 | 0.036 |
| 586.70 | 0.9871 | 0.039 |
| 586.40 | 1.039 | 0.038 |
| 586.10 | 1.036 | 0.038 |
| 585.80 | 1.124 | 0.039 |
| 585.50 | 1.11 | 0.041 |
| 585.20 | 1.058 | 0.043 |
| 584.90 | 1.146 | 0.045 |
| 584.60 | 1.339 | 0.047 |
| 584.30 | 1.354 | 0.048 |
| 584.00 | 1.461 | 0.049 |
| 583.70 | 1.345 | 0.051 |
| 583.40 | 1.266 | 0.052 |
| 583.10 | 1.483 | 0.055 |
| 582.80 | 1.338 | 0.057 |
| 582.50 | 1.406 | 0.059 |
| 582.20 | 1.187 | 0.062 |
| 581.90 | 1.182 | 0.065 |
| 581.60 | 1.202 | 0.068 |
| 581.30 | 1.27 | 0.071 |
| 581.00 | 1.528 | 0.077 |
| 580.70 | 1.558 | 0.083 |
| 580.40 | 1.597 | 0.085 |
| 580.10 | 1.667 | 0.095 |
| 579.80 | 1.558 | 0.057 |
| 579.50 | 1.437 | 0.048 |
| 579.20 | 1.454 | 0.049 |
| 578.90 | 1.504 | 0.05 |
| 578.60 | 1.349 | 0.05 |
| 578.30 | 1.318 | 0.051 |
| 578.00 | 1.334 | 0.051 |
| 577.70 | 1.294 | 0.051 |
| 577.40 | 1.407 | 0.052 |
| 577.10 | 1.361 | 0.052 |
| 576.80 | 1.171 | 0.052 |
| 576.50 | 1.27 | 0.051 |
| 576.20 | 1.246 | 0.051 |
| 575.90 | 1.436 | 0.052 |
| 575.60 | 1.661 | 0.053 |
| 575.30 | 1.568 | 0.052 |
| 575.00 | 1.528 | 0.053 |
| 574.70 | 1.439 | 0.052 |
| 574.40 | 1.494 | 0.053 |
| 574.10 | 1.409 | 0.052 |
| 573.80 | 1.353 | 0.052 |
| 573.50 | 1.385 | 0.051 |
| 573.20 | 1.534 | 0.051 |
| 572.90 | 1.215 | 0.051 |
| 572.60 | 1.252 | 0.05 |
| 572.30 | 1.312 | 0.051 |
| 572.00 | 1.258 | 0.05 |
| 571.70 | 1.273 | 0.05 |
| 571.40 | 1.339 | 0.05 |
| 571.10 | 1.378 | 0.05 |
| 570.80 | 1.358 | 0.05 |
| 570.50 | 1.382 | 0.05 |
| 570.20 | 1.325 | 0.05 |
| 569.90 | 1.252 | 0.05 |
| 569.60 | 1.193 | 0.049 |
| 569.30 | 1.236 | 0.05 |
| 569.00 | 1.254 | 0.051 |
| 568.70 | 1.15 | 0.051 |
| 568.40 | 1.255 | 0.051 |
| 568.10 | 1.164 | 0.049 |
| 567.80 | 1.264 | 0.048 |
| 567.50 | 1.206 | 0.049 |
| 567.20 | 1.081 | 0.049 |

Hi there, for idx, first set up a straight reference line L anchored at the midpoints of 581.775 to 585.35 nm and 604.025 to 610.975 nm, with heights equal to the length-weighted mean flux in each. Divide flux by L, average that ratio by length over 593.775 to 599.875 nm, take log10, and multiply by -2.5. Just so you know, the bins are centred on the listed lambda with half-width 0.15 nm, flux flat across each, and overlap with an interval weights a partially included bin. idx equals 0.28 mag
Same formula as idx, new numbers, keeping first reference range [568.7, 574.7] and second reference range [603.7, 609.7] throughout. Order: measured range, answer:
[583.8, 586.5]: 0.13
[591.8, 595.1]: 0.39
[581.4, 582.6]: 0.08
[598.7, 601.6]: 0.16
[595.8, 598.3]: 0.34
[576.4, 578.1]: 0.02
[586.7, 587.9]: 0.36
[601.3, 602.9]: 0.09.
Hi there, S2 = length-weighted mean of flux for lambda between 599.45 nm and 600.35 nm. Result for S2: 1.15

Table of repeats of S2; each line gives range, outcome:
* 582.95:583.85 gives 1.36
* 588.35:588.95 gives 0.554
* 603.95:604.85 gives 1.33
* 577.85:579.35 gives 1.39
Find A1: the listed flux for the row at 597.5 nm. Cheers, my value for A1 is 0.9685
